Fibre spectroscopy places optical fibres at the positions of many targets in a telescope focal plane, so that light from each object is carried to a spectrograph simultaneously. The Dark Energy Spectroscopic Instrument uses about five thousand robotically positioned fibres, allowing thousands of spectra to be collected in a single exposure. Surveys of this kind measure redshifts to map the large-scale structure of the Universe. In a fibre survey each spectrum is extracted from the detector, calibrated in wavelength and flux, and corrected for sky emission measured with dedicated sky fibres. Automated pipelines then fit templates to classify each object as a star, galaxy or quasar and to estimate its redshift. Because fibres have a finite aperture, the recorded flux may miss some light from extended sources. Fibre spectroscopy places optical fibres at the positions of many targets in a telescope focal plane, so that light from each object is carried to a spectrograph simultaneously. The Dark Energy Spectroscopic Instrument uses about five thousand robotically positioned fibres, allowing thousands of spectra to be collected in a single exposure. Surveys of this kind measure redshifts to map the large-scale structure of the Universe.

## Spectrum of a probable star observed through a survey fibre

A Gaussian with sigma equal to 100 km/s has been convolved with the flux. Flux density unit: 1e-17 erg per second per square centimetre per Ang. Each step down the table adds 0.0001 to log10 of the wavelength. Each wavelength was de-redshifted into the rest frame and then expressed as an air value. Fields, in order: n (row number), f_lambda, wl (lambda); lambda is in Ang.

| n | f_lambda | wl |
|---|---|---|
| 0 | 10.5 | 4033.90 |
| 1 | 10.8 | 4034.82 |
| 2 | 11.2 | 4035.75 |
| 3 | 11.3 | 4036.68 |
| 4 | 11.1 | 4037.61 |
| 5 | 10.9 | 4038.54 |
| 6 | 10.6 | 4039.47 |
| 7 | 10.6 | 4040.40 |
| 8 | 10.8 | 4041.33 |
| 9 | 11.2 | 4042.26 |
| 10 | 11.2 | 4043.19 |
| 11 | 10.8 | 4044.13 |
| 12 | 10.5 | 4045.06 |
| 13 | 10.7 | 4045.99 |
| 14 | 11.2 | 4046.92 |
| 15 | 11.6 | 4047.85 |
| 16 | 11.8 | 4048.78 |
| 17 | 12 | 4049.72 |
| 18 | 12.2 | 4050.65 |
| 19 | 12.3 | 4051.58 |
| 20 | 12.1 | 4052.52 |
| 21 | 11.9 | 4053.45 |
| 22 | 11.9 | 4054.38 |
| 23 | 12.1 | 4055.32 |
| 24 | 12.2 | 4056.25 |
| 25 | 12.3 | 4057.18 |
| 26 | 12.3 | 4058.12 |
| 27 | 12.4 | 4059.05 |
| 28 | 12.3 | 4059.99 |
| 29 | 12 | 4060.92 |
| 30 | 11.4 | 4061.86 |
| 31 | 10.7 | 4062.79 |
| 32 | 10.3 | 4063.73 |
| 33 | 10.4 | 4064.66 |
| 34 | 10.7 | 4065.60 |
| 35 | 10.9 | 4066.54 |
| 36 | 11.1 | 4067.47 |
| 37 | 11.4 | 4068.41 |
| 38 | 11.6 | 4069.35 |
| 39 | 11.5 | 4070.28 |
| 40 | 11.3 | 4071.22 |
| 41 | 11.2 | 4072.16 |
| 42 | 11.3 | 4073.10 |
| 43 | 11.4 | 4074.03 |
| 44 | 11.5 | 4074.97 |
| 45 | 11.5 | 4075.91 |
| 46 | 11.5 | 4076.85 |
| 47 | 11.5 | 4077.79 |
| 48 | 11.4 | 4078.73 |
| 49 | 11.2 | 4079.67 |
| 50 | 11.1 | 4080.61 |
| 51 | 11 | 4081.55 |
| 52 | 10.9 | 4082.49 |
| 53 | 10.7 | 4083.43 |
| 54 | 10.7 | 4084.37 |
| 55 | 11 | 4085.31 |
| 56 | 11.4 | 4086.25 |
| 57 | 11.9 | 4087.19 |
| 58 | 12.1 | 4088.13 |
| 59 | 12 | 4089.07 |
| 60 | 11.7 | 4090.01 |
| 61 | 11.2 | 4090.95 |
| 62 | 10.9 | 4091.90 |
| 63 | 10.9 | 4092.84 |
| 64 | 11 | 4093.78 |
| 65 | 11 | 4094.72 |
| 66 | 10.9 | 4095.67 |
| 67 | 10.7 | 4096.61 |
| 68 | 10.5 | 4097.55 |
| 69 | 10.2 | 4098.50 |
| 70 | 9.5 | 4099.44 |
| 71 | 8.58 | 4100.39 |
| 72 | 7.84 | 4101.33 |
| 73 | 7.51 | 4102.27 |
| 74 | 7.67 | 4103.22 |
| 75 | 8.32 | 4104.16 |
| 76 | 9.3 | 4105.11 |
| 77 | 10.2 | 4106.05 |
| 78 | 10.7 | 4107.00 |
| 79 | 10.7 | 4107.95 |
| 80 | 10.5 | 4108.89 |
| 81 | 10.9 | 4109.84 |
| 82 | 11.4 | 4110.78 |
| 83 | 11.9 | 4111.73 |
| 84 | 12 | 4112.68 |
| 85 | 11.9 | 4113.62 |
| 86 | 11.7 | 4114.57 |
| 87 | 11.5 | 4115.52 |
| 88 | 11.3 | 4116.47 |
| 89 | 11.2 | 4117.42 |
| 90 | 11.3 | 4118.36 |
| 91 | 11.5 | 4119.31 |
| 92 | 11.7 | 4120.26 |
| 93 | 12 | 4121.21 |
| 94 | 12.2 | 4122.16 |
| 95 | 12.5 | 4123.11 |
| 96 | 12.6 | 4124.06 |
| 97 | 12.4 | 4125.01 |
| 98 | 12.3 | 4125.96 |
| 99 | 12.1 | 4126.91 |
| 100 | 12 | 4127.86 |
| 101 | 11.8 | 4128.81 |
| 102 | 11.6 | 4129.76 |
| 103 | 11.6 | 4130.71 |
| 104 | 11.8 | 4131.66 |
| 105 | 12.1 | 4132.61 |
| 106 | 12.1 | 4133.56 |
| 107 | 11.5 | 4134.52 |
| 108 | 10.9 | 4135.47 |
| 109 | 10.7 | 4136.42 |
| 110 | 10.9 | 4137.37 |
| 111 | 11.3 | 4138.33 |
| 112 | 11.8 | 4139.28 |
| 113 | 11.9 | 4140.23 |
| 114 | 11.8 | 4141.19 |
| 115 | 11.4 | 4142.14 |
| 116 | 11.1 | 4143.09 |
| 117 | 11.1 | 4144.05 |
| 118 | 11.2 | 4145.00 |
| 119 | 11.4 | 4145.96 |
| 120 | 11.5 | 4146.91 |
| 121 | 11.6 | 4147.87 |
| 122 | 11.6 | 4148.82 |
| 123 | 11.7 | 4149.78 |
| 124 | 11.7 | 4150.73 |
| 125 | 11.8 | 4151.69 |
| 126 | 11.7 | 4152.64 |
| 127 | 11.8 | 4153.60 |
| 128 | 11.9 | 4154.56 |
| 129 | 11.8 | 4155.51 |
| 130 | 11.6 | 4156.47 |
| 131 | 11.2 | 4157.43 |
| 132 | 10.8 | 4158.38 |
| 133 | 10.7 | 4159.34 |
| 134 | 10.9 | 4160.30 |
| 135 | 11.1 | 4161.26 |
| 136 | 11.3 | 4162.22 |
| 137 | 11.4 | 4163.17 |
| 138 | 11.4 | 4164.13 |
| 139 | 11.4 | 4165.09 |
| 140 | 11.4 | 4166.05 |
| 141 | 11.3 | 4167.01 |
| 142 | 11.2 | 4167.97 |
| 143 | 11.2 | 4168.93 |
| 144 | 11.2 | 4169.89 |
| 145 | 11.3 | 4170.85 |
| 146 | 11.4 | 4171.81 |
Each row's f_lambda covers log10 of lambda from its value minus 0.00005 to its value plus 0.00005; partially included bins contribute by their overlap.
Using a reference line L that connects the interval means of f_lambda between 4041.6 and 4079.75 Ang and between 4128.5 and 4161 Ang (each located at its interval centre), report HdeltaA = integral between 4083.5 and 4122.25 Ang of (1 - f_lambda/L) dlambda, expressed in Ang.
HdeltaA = 2.5 Ang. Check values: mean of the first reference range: 11.5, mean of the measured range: 10.8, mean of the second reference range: 11.5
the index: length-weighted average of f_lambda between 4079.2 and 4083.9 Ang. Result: 11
